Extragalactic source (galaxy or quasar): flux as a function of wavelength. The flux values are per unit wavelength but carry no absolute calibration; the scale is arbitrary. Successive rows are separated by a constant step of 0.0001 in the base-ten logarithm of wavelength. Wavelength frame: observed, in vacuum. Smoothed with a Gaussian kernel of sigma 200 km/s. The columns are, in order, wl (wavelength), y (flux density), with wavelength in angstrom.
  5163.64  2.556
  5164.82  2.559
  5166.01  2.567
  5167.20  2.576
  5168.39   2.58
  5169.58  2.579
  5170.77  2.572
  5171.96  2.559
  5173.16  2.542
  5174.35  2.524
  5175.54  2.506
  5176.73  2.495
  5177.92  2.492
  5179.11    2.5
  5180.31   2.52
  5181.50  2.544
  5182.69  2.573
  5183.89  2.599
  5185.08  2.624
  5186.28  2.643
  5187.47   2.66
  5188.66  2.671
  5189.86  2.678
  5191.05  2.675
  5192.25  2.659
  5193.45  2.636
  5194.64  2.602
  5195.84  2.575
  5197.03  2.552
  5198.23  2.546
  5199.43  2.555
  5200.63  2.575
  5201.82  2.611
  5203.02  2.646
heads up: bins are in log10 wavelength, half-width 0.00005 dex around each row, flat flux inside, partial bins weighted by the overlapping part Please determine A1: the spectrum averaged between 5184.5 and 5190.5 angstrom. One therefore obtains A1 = 2.66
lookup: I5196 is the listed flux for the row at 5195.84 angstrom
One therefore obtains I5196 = 2.575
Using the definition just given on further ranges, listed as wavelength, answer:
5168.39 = 2.58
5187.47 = 2.66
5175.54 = 2.506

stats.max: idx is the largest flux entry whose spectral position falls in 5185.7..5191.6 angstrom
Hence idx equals 2.678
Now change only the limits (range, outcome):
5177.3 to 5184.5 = 2.599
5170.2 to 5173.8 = 2.572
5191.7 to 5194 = 2.659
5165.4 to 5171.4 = 2.58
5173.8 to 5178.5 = 2.524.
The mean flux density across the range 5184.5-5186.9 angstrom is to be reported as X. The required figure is 2.63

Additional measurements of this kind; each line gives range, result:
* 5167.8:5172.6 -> 2.57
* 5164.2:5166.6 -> 2.57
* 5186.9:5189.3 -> 2.67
